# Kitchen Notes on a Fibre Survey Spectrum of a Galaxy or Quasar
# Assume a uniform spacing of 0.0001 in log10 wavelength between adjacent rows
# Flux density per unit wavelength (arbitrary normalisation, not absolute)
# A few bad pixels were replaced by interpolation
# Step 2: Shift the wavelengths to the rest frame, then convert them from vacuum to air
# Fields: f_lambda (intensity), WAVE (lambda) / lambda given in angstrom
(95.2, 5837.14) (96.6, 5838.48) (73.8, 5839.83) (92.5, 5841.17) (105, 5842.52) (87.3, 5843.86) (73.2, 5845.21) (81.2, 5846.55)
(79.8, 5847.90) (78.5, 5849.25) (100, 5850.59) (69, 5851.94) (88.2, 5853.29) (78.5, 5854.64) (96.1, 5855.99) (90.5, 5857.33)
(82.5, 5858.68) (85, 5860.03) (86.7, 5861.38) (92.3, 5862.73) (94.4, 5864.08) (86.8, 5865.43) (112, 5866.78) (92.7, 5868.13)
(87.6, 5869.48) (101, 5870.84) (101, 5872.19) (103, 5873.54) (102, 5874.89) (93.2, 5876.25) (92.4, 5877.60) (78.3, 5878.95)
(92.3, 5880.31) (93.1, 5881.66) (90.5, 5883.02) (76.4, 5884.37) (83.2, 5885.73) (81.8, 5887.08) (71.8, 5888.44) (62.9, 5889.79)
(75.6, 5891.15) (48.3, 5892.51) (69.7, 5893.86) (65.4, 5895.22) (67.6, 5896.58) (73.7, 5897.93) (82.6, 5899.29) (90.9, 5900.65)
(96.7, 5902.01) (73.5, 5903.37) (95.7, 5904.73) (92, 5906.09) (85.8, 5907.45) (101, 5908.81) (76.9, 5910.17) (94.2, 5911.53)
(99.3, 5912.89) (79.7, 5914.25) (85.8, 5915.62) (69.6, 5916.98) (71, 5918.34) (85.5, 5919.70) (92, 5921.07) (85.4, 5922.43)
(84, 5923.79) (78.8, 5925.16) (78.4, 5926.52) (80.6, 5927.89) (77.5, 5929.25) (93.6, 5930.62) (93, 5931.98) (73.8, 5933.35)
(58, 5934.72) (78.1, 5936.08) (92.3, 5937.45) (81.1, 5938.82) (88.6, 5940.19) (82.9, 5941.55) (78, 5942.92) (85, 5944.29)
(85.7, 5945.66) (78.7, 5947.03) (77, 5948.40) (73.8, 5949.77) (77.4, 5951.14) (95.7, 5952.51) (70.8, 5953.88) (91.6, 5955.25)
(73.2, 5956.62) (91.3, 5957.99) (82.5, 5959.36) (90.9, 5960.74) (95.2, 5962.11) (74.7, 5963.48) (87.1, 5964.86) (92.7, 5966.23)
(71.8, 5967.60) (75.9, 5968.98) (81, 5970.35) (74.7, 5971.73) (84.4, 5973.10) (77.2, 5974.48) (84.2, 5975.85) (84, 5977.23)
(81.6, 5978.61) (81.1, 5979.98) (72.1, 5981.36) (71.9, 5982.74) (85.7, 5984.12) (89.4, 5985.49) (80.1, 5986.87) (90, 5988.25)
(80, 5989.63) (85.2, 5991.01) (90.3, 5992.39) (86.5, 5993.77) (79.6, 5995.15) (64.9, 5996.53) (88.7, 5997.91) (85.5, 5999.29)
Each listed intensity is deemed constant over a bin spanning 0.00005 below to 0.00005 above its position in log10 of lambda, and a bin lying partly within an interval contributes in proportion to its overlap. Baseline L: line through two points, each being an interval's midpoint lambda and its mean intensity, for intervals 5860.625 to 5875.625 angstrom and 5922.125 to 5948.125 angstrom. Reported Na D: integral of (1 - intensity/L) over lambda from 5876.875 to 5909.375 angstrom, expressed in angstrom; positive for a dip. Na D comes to 3.5 angstrom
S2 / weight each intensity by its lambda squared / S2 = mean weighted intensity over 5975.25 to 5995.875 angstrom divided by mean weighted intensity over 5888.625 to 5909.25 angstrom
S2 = 1.09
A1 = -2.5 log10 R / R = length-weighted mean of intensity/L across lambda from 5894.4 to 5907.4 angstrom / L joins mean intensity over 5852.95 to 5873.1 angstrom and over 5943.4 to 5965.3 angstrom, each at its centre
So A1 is 0.078 mag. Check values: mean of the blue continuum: 91.9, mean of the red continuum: 83.1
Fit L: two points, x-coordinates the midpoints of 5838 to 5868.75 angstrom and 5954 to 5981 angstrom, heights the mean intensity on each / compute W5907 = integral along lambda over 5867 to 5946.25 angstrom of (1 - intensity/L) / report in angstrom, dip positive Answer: 1.5 angstrom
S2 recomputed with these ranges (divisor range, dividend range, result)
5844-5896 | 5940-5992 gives 1.00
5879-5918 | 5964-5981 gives 1.02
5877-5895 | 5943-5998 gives 1.08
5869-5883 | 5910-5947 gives 0.89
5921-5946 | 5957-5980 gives 1.02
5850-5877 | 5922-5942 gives 0.91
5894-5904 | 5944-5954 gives 1.05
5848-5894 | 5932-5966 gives 0.98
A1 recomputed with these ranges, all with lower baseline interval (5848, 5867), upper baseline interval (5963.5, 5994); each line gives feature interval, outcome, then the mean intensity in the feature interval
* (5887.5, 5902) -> 0.19 mag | 72.2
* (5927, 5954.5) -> 0.04 mag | 81.1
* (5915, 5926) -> 0.04 mag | 81.5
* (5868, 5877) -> -0.12 mag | 97.4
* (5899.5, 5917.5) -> -0.03 mag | 87.8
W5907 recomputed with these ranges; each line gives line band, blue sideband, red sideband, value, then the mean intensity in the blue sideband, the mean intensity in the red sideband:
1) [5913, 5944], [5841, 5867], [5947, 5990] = 0.8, 87.5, 81.9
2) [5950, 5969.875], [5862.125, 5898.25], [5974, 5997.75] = -0.2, 84.9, 81.6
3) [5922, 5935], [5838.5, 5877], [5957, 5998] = 0.7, 89.9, 82.3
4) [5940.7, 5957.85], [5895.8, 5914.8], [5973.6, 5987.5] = 0.4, 86.4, 80.8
